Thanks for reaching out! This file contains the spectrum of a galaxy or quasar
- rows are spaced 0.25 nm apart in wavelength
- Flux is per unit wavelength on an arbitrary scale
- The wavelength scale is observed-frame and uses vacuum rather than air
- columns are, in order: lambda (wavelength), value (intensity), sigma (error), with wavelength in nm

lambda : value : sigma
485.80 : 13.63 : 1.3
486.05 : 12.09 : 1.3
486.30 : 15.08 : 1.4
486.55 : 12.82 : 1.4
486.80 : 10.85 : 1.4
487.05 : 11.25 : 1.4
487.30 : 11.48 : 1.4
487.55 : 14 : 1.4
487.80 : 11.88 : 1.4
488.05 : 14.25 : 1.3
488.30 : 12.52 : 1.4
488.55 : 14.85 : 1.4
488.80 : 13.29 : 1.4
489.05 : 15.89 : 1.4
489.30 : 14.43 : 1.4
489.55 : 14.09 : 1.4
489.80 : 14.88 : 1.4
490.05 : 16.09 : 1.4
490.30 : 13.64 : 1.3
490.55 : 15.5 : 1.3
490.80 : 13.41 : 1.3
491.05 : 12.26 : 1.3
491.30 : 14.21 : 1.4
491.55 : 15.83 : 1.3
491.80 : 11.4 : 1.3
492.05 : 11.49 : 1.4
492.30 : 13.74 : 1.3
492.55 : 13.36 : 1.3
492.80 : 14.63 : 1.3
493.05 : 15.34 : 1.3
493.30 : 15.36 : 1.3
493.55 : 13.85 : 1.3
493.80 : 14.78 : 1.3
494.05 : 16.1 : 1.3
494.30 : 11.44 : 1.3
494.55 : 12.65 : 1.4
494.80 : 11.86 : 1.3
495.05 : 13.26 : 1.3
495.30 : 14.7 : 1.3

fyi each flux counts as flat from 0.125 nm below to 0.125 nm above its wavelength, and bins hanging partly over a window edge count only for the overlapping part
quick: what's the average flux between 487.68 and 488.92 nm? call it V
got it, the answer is 13.4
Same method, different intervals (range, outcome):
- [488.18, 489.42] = 14.2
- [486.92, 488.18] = 12.6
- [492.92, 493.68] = 14.8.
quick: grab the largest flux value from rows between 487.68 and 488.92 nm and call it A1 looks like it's 14.85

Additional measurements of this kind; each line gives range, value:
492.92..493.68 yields 15.36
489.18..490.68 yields 16.09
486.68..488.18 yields 14.25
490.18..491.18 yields 15.5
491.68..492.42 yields 13.74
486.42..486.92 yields 12.82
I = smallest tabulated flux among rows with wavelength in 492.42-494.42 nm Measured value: 11.44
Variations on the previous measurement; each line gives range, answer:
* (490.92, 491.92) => 11.4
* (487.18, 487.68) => 11.48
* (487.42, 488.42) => 11.88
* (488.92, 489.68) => 14.09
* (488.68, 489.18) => 13.29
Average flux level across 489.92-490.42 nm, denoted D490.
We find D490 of 14.9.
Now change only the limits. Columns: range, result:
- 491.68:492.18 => 11.5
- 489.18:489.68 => 14.3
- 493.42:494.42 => 14.1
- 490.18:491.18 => 13.7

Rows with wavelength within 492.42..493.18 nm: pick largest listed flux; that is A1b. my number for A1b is 15.34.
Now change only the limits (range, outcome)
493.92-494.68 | 16.1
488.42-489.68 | 15.89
